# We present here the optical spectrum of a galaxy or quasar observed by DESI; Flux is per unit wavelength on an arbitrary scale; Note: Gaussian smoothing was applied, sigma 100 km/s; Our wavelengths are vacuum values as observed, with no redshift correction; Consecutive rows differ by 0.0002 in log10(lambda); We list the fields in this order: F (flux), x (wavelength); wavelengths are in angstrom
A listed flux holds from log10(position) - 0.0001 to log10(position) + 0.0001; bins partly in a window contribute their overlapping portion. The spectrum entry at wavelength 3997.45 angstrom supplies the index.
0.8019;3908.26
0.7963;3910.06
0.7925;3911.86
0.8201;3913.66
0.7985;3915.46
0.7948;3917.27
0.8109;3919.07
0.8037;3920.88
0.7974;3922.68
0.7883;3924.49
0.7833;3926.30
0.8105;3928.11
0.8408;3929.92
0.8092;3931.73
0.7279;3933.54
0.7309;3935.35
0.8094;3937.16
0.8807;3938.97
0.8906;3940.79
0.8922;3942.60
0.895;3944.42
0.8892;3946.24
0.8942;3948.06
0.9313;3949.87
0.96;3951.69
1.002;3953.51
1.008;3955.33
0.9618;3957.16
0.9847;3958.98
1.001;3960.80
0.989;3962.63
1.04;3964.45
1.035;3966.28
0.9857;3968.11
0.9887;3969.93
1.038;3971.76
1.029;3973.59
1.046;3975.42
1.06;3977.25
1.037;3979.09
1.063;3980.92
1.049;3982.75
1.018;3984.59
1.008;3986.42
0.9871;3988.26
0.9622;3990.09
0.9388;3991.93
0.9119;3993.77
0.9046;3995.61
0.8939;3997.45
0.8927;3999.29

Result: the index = 0.8939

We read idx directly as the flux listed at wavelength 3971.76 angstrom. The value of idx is 1.038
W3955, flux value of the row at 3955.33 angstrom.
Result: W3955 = 1.008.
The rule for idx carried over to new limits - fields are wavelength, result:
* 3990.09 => 0.9622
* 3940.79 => 0.8906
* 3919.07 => 0.8109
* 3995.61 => 0.9046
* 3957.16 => 0.9618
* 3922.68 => 0.7974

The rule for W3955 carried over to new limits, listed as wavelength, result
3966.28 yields 1.035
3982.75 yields 1.049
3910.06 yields 0.7963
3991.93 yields 0.9388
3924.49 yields 0.7883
